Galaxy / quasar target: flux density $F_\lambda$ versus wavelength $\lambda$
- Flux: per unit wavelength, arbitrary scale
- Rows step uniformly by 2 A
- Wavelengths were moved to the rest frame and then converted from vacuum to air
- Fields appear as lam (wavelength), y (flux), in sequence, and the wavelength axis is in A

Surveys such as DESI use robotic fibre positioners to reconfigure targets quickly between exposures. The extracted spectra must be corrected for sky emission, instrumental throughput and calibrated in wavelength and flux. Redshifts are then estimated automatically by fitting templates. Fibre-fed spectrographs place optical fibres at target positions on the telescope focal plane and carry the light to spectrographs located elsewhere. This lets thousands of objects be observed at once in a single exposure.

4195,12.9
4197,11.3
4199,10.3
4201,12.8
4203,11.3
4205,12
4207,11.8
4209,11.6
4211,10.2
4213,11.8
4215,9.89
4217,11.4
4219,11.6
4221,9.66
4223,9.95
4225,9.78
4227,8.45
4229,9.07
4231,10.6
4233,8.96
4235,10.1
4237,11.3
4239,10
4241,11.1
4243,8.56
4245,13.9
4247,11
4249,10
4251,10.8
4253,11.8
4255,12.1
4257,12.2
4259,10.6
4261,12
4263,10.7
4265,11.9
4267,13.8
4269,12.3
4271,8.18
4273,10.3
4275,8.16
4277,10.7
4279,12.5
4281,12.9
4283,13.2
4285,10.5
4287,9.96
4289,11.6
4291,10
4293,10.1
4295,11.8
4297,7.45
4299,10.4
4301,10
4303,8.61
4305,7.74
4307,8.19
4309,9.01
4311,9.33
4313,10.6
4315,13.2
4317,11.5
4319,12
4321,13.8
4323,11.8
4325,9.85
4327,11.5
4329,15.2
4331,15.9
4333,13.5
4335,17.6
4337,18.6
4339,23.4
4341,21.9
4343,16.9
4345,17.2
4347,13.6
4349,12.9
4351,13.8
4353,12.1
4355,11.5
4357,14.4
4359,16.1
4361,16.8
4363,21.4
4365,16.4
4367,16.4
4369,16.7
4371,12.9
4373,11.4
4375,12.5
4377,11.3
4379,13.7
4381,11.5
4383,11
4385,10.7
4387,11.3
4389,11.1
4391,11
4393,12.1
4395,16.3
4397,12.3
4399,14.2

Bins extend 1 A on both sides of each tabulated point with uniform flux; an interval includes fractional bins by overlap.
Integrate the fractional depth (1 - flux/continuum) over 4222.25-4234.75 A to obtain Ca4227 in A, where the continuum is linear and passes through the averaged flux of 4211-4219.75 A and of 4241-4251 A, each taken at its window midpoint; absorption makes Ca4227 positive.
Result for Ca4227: 1.69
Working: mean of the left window 11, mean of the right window 10.9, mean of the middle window 9.5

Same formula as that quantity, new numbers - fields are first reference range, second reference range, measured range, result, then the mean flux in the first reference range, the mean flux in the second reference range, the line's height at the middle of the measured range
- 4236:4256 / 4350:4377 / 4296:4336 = 5.8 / 11.1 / 14.7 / 13.2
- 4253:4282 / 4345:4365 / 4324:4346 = -3.7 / 11.3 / 14.9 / 14.1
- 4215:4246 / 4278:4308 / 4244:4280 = -3.4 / 10.3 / 10.3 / 10.3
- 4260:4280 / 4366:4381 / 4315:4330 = -0.1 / 11.1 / 13.4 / 12.3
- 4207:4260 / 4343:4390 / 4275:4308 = 4.7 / 10.7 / 13.8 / 12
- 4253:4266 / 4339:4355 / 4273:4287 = 1.6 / 11.6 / 15.7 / 12.6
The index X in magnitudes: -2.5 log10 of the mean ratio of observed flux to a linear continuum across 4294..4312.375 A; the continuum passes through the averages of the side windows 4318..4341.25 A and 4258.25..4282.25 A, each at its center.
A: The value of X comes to 0.41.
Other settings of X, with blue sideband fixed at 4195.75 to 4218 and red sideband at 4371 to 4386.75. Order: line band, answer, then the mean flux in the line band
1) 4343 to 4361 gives -0.21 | 14.3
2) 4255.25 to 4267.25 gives -0.03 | 11.8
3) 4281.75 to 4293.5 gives 0.05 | 11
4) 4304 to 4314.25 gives 0.27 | 9.08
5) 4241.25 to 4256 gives 0.03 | 11.2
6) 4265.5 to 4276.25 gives 0.09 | 10.6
